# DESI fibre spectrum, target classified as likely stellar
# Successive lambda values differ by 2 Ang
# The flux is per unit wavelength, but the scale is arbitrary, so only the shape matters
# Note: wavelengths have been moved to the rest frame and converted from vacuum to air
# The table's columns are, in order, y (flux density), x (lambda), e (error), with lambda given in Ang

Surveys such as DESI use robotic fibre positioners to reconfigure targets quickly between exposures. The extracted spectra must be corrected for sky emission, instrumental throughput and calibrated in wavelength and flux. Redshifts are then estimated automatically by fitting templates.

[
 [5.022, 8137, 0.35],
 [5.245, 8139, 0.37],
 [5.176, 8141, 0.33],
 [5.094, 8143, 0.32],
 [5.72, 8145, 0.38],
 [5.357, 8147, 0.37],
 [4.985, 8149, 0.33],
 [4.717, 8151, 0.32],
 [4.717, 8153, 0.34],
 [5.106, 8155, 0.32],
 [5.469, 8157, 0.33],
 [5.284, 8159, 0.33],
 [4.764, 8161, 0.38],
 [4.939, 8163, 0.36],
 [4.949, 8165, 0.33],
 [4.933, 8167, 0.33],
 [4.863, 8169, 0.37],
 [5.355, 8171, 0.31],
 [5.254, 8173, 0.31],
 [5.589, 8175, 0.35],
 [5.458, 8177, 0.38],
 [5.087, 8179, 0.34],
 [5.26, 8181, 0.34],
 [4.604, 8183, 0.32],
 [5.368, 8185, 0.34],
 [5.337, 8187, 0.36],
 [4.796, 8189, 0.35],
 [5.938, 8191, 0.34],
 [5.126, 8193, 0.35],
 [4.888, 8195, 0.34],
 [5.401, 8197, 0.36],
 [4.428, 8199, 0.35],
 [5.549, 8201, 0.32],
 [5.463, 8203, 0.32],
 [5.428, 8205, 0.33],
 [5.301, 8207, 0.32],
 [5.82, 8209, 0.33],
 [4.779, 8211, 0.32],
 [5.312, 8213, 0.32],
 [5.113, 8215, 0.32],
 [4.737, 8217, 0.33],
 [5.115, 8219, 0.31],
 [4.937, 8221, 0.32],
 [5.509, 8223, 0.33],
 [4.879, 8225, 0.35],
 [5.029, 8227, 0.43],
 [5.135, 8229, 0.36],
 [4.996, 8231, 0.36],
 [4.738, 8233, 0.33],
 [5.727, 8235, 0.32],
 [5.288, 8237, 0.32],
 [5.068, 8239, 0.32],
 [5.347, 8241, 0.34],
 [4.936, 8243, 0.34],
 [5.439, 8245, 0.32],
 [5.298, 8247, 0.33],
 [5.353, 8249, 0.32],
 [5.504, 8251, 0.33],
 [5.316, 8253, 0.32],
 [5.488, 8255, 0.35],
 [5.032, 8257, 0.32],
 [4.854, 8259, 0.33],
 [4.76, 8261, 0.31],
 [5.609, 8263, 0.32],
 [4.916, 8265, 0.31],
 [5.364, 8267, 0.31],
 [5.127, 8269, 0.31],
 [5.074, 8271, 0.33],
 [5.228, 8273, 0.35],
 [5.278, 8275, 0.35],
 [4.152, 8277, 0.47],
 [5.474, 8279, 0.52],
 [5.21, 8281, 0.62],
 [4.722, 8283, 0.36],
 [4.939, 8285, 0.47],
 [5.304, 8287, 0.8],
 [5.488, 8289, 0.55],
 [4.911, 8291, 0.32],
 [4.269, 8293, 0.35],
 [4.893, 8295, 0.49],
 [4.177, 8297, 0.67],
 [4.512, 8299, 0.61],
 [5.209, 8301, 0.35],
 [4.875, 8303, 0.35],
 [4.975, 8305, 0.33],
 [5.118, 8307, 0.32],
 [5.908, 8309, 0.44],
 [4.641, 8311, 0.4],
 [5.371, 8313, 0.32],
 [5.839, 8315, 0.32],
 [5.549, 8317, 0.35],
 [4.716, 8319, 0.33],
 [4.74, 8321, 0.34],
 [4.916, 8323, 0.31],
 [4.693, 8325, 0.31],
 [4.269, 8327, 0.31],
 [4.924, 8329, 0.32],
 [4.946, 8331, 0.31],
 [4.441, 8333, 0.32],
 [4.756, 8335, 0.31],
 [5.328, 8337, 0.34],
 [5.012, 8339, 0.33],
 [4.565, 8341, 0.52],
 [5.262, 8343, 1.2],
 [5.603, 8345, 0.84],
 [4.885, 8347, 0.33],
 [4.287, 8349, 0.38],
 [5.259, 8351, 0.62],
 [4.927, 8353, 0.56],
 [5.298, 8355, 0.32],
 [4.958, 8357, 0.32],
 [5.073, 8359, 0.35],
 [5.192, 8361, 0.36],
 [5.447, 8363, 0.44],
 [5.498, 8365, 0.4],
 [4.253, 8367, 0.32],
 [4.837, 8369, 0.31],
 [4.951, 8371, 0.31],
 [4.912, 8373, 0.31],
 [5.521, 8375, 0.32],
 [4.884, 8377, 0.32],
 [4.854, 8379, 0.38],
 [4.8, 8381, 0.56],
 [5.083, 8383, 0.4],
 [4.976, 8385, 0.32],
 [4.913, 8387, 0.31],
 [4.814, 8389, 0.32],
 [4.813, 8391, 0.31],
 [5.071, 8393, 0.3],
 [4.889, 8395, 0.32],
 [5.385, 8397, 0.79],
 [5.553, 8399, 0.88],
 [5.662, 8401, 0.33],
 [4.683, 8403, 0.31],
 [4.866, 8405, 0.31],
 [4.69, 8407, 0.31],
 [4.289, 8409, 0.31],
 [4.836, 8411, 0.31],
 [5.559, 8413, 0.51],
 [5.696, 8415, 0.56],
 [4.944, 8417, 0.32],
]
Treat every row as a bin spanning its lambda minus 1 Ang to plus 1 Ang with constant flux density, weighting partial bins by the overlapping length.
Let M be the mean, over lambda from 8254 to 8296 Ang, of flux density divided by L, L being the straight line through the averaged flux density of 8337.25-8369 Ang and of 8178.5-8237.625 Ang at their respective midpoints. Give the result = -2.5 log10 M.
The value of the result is 0.012 mag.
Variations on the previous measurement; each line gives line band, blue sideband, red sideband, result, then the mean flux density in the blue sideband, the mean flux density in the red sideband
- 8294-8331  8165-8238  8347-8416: 0.026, 5.18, 5.02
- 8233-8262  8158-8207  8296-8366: -0.027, 5.17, 5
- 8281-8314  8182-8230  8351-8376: 0.033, 5.17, 5.08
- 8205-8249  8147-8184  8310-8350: -0.032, 5.08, 4.94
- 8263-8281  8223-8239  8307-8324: 0.012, 5.14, 5.2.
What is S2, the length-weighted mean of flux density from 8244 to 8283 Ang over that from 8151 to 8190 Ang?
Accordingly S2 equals 1.01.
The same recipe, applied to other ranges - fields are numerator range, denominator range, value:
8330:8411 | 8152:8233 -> 0.97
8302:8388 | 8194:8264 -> 0.96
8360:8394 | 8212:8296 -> 0.98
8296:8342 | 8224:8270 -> 0.95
